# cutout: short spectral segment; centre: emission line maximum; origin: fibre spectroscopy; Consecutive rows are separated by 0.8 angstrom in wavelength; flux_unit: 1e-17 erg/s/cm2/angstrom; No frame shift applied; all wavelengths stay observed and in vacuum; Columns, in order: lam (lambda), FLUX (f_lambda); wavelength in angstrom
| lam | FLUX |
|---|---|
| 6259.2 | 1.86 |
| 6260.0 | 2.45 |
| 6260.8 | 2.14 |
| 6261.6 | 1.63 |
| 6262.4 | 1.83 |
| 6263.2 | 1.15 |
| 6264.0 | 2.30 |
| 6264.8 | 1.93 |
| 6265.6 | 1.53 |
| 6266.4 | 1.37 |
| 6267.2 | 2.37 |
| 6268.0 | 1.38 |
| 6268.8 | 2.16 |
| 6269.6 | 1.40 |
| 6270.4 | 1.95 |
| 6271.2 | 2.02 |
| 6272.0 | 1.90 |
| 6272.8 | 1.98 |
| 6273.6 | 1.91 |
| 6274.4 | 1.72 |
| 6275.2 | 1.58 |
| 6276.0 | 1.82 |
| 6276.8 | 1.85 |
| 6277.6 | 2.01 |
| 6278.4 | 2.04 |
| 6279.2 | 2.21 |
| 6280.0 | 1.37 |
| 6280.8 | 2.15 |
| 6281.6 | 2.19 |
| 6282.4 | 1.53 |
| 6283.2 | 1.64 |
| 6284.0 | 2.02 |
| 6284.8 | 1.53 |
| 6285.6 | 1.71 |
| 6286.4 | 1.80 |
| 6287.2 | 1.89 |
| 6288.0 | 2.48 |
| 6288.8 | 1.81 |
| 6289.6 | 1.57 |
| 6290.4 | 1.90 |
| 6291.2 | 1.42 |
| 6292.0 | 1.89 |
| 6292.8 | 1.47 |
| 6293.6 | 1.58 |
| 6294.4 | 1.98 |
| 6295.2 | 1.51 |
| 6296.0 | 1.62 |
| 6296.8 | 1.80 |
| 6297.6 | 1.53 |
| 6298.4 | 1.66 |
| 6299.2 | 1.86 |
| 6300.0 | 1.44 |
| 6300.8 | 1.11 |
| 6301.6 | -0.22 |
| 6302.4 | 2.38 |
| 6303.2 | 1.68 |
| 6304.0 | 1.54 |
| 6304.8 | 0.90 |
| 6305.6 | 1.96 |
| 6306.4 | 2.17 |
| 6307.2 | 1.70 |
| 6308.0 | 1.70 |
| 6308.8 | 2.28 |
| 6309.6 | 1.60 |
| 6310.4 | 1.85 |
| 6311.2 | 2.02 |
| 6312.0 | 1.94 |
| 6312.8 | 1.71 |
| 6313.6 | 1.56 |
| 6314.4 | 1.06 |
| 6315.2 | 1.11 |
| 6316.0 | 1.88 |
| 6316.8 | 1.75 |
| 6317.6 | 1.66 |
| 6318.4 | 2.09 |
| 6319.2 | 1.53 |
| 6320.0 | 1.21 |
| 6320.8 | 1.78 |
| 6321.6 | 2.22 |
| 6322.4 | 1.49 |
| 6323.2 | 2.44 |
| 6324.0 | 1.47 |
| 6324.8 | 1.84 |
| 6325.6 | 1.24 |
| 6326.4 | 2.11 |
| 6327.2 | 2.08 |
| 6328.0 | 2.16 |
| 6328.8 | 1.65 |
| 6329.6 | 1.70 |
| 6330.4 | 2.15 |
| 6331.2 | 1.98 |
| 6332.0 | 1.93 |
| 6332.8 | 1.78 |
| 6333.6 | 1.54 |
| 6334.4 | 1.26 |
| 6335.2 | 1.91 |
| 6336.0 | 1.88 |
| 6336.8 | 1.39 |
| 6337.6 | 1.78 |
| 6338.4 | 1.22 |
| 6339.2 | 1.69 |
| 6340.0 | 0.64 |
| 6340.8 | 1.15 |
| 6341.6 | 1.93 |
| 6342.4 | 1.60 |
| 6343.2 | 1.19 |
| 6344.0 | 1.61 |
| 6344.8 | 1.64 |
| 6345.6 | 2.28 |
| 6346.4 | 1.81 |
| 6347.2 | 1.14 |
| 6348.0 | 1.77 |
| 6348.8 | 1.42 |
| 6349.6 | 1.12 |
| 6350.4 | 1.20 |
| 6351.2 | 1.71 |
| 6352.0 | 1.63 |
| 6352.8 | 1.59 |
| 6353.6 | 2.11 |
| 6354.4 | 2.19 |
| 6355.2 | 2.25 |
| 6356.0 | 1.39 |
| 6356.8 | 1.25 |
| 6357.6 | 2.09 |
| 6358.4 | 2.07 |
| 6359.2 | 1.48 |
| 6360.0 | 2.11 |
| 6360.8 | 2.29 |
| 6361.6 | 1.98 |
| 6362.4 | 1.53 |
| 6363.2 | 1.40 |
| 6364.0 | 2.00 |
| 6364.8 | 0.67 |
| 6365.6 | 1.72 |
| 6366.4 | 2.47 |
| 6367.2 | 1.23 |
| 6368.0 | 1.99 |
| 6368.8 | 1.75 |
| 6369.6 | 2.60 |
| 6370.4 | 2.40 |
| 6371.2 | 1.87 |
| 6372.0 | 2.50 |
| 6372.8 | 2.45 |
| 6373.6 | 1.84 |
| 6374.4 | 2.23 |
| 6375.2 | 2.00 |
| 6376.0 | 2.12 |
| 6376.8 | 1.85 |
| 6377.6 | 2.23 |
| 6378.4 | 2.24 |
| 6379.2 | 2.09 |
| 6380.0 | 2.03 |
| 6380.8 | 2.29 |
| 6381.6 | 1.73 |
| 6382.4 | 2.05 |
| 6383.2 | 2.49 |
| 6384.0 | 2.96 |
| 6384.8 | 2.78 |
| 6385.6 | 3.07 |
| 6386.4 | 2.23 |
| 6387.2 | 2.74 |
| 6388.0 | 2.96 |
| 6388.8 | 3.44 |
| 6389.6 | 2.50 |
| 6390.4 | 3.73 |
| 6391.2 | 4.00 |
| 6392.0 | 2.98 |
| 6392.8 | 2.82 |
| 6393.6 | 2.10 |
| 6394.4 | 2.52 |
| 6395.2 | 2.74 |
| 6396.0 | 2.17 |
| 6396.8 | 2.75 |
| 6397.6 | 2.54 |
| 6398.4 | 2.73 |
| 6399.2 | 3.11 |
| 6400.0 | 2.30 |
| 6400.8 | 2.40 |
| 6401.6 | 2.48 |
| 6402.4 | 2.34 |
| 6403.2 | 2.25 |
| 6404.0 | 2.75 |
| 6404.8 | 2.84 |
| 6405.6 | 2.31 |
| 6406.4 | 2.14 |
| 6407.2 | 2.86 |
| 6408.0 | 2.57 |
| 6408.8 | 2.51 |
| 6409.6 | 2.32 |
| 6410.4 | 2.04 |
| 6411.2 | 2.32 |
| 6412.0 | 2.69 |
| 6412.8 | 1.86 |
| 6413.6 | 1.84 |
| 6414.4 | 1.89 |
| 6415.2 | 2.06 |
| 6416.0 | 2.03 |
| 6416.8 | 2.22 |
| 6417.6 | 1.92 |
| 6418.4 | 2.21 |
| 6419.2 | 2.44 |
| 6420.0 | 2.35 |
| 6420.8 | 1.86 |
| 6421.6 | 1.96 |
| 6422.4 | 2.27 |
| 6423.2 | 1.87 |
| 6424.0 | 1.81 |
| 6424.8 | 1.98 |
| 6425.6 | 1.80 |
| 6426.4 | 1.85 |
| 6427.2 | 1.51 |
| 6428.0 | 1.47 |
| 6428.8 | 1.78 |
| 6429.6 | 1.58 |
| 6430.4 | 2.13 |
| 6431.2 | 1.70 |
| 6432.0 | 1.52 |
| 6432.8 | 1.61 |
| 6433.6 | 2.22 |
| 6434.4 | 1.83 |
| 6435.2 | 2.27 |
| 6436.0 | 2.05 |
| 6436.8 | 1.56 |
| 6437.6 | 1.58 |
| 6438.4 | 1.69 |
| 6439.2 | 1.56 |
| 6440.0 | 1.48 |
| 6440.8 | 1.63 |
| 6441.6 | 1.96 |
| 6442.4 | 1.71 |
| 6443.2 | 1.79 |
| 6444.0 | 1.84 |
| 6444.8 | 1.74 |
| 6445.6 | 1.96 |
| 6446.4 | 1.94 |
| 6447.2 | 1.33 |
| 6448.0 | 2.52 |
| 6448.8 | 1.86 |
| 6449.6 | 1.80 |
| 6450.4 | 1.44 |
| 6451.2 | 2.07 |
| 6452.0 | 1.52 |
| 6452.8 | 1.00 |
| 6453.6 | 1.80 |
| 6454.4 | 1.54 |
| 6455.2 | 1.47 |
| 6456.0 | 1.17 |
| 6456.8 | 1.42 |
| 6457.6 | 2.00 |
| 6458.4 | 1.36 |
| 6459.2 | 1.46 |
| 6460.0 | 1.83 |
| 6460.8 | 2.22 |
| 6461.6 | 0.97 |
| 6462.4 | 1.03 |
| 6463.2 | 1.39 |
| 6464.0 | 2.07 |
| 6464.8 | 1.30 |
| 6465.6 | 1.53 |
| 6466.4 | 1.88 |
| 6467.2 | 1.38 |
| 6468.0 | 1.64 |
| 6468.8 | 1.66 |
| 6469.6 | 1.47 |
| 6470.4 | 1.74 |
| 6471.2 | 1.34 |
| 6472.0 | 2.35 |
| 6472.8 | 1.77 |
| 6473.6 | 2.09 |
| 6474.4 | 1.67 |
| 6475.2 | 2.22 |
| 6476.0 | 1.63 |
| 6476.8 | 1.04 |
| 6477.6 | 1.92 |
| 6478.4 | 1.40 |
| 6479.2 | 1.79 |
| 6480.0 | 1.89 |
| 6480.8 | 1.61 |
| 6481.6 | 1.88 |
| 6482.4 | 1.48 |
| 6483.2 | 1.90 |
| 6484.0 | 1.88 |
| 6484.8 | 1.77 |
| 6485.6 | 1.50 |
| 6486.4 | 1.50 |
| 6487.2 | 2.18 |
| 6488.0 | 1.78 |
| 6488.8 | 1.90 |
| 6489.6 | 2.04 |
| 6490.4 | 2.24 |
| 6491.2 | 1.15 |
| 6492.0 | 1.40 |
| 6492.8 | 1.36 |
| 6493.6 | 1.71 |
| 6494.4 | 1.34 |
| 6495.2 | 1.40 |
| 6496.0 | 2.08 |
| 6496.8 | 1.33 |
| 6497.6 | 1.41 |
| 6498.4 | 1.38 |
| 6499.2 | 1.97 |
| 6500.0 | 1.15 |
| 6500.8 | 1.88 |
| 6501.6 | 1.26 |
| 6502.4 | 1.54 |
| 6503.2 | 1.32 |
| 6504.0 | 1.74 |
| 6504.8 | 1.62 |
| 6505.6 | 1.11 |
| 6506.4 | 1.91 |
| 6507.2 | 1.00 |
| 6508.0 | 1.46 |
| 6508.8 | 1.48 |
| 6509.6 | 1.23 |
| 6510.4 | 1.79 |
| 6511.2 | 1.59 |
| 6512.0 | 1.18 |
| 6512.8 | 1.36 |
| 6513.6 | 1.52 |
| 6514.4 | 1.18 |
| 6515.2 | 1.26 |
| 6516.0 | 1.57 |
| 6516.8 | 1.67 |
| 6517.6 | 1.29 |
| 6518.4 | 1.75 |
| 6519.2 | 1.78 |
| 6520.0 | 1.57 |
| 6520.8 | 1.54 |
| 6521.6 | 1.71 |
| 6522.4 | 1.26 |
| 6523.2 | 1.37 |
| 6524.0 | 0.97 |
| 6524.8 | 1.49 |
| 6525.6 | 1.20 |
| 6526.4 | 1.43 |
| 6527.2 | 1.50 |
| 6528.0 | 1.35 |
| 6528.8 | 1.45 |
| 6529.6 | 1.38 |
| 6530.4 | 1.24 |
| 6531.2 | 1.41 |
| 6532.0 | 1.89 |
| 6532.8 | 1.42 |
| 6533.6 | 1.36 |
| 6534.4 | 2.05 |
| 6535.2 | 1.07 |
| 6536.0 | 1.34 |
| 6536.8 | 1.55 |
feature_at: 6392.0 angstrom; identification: Mg II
